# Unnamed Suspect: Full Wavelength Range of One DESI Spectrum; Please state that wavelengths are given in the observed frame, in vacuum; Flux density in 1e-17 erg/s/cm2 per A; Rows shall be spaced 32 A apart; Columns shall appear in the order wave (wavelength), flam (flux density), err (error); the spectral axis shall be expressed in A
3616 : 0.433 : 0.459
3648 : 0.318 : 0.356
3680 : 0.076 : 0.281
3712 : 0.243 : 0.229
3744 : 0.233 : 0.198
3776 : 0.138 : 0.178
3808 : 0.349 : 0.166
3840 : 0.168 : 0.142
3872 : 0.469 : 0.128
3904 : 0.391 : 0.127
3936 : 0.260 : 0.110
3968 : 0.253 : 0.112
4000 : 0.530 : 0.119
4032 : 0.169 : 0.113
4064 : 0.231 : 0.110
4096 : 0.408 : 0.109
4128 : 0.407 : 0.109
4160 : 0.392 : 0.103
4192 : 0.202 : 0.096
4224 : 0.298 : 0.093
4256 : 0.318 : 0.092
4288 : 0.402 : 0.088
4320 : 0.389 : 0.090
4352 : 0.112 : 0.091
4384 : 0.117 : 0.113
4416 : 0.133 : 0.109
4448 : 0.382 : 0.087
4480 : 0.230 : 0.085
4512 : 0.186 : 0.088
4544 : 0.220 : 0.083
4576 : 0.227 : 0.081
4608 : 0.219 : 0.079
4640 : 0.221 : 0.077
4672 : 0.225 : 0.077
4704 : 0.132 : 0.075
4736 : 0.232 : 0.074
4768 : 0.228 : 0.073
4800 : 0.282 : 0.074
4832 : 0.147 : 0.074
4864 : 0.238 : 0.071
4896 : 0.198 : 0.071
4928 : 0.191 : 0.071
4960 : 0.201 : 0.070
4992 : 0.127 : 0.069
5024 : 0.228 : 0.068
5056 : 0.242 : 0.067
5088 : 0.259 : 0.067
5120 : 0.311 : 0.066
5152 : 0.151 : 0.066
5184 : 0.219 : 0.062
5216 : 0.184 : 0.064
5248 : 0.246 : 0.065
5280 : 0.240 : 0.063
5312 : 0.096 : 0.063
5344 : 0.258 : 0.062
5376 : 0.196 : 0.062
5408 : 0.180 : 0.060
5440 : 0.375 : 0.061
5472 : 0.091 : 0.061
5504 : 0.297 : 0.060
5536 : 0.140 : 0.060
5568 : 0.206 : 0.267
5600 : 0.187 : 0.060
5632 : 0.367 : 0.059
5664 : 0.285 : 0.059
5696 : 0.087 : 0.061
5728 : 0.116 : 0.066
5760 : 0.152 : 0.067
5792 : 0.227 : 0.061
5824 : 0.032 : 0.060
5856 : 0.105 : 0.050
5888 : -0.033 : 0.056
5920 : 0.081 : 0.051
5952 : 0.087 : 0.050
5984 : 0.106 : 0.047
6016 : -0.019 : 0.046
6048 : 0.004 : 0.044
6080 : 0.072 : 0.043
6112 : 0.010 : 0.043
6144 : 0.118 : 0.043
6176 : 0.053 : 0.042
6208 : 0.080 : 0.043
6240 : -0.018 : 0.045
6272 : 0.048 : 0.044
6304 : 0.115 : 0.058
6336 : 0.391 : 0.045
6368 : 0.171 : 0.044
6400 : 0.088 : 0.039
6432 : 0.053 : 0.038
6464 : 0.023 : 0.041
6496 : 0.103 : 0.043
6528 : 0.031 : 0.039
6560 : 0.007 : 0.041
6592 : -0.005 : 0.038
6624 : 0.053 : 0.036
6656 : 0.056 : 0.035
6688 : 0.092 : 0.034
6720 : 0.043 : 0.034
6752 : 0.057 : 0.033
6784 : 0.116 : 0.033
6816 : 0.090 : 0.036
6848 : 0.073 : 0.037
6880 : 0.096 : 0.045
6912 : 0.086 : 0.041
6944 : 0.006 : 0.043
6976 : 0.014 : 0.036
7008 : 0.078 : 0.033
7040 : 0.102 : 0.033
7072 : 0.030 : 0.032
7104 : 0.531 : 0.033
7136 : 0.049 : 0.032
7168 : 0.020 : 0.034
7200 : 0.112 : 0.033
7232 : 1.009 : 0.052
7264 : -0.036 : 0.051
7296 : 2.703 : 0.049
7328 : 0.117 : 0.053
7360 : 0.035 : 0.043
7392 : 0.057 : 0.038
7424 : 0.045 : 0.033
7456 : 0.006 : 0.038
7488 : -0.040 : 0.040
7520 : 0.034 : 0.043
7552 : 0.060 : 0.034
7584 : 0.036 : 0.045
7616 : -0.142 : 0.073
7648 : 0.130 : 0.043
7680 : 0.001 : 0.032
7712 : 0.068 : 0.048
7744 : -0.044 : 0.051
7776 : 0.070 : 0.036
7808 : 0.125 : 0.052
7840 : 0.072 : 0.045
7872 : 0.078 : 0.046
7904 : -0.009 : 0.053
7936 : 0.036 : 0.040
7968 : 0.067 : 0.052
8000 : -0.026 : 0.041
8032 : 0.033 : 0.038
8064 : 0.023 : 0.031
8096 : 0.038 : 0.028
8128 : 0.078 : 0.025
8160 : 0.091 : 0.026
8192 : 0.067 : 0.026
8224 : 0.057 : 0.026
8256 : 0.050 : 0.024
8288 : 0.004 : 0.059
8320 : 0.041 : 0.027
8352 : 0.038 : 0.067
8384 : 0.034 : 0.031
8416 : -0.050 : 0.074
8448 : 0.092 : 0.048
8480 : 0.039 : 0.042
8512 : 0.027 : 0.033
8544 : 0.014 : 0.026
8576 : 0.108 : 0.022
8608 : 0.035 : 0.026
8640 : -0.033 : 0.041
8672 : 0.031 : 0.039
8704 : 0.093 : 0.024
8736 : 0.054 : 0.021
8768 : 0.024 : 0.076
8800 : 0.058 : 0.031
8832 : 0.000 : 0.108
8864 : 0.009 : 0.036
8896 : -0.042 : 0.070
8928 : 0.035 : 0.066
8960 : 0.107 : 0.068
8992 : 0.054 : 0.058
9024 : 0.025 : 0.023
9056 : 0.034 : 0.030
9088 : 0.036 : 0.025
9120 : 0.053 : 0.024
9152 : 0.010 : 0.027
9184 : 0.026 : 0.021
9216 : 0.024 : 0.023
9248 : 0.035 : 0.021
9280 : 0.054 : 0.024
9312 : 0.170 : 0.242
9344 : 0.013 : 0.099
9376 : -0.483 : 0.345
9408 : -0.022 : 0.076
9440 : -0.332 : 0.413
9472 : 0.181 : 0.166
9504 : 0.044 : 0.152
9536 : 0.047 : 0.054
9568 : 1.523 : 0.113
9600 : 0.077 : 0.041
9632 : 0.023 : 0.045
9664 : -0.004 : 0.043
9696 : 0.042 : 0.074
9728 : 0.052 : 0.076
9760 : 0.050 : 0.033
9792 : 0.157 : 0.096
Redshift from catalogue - 0.46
